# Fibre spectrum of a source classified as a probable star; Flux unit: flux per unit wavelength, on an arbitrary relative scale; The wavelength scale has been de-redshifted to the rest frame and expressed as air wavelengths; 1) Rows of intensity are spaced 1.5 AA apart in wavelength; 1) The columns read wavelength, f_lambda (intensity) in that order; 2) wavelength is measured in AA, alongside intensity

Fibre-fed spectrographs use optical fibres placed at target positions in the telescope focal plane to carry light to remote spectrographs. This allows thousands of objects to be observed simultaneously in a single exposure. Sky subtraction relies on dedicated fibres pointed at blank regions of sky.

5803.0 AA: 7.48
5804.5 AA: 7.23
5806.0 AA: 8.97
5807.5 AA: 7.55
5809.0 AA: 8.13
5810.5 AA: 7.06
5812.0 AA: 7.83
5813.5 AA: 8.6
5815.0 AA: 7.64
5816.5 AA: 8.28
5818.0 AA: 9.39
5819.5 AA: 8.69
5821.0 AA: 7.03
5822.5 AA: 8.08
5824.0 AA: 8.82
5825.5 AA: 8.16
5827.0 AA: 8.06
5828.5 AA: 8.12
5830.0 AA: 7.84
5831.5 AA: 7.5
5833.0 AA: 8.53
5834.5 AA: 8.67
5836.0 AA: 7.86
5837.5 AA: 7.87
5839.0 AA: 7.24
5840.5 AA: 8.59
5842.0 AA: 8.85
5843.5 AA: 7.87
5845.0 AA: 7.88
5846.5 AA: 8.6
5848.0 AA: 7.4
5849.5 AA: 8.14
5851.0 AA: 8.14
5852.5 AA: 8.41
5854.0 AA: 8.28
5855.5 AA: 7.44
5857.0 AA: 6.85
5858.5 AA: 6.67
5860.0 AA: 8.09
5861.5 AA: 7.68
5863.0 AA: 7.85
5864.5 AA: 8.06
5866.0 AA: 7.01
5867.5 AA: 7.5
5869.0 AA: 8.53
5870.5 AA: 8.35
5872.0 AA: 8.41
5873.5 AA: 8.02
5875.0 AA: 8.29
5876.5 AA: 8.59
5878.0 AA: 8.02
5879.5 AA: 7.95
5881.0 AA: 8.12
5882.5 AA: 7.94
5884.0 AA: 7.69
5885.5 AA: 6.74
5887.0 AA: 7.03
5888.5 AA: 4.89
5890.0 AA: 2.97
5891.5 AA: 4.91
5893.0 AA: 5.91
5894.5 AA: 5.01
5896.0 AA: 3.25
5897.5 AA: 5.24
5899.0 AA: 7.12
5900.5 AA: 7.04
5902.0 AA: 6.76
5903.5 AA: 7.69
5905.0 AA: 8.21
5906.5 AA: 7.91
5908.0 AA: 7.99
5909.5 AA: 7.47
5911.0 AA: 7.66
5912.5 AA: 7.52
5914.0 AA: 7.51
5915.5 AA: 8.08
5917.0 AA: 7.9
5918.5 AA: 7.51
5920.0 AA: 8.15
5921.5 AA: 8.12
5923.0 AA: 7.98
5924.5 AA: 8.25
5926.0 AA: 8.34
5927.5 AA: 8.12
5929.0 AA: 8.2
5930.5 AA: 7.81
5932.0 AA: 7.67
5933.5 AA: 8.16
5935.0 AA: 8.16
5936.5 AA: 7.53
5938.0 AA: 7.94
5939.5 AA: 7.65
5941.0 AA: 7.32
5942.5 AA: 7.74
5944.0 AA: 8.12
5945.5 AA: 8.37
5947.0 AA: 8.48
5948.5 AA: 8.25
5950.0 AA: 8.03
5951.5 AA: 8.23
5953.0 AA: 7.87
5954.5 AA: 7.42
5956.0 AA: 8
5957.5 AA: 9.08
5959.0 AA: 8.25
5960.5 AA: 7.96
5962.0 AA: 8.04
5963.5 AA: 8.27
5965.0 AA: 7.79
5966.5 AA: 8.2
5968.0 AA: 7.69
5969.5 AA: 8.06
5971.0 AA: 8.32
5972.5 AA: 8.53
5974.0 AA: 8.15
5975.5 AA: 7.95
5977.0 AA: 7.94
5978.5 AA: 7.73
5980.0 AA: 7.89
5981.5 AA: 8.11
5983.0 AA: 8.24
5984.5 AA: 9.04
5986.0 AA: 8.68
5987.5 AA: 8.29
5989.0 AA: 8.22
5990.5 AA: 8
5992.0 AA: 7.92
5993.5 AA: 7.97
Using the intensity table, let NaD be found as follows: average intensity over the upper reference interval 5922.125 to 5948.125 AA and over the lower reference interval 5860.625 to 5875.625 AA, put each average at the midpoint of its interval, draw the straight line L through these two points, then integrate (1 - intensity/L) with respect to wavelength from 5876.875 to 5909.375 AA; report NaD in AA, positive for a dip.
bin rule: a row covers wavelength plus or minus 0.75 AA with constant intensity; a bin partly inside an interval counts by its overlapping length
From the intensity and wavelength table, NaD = 5.5 AA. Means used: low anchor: 7.97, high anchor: 7.99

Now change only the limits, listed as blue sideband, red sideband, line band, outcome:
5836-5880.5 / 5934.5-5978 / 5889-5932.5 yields 4.9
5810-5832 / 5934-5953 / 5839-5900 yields 5.6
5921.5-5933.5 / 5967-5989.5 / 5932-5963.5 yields 0.3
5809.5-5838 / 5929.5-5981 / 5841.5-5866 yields 0.7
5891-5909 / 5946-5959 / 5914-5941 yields -2.2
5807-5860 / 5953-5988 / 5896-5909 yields 1.7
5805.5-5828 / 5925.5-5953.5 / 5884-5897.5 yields 4.7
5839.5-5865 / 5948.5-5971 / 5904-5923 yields 0.4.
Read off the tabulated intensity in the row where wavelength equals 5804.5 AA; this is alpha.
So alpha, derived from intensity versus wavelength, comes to 7.23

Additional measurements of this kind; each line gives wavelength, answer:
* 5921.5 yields 8.12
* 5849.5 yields 8.14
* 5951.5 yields 8.23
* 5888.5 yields 4.89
